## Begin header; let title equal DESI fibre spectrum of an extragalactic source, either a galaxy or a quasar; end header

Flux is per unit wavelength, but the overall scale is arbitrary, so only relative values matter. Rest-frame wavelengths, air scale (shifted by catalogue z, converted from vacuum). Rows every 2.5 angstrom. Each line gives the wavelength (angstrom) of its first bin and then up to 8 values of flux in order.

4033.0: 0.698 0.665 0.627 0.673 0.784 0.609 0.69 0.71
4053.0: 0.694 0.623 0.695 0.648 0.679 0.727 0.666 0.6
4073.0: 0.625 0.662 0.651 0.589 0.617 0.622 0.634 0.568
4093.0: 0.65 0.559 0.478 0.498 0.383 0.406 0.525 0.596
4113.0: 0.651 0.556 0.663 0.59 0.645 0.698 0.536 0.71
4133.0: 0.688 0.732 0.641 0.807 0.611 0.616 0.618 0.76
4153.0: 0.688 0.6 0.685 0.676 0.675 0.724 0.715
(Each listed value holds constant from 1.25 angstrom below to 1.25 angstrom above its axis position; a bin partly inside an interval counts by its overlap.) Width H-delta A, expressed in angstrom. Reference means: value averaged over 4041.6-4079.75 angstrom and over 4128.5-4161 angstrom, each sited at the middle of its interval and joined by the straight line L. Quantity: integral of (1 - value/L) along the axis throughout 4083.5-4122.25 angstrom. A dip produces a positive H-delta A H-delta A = 6.5 angstrom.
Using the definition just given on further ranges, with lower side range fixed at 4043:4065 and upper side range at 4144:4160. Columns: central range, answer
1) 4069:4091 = 1.7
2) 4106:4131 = 2.2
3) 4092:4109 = 4.4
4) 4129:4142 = -0.9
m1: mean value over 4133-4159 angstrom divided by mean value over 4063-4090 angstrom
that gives 1.1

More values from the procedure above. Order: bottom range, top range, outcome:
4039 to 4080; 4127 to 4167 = 1.01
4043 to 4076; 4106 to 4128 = 0.90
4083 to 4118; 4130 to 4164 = 1.22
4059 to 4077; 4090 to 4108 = 0.77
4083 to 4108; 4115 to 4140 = 1.22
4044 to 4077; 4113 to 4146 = 0.98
